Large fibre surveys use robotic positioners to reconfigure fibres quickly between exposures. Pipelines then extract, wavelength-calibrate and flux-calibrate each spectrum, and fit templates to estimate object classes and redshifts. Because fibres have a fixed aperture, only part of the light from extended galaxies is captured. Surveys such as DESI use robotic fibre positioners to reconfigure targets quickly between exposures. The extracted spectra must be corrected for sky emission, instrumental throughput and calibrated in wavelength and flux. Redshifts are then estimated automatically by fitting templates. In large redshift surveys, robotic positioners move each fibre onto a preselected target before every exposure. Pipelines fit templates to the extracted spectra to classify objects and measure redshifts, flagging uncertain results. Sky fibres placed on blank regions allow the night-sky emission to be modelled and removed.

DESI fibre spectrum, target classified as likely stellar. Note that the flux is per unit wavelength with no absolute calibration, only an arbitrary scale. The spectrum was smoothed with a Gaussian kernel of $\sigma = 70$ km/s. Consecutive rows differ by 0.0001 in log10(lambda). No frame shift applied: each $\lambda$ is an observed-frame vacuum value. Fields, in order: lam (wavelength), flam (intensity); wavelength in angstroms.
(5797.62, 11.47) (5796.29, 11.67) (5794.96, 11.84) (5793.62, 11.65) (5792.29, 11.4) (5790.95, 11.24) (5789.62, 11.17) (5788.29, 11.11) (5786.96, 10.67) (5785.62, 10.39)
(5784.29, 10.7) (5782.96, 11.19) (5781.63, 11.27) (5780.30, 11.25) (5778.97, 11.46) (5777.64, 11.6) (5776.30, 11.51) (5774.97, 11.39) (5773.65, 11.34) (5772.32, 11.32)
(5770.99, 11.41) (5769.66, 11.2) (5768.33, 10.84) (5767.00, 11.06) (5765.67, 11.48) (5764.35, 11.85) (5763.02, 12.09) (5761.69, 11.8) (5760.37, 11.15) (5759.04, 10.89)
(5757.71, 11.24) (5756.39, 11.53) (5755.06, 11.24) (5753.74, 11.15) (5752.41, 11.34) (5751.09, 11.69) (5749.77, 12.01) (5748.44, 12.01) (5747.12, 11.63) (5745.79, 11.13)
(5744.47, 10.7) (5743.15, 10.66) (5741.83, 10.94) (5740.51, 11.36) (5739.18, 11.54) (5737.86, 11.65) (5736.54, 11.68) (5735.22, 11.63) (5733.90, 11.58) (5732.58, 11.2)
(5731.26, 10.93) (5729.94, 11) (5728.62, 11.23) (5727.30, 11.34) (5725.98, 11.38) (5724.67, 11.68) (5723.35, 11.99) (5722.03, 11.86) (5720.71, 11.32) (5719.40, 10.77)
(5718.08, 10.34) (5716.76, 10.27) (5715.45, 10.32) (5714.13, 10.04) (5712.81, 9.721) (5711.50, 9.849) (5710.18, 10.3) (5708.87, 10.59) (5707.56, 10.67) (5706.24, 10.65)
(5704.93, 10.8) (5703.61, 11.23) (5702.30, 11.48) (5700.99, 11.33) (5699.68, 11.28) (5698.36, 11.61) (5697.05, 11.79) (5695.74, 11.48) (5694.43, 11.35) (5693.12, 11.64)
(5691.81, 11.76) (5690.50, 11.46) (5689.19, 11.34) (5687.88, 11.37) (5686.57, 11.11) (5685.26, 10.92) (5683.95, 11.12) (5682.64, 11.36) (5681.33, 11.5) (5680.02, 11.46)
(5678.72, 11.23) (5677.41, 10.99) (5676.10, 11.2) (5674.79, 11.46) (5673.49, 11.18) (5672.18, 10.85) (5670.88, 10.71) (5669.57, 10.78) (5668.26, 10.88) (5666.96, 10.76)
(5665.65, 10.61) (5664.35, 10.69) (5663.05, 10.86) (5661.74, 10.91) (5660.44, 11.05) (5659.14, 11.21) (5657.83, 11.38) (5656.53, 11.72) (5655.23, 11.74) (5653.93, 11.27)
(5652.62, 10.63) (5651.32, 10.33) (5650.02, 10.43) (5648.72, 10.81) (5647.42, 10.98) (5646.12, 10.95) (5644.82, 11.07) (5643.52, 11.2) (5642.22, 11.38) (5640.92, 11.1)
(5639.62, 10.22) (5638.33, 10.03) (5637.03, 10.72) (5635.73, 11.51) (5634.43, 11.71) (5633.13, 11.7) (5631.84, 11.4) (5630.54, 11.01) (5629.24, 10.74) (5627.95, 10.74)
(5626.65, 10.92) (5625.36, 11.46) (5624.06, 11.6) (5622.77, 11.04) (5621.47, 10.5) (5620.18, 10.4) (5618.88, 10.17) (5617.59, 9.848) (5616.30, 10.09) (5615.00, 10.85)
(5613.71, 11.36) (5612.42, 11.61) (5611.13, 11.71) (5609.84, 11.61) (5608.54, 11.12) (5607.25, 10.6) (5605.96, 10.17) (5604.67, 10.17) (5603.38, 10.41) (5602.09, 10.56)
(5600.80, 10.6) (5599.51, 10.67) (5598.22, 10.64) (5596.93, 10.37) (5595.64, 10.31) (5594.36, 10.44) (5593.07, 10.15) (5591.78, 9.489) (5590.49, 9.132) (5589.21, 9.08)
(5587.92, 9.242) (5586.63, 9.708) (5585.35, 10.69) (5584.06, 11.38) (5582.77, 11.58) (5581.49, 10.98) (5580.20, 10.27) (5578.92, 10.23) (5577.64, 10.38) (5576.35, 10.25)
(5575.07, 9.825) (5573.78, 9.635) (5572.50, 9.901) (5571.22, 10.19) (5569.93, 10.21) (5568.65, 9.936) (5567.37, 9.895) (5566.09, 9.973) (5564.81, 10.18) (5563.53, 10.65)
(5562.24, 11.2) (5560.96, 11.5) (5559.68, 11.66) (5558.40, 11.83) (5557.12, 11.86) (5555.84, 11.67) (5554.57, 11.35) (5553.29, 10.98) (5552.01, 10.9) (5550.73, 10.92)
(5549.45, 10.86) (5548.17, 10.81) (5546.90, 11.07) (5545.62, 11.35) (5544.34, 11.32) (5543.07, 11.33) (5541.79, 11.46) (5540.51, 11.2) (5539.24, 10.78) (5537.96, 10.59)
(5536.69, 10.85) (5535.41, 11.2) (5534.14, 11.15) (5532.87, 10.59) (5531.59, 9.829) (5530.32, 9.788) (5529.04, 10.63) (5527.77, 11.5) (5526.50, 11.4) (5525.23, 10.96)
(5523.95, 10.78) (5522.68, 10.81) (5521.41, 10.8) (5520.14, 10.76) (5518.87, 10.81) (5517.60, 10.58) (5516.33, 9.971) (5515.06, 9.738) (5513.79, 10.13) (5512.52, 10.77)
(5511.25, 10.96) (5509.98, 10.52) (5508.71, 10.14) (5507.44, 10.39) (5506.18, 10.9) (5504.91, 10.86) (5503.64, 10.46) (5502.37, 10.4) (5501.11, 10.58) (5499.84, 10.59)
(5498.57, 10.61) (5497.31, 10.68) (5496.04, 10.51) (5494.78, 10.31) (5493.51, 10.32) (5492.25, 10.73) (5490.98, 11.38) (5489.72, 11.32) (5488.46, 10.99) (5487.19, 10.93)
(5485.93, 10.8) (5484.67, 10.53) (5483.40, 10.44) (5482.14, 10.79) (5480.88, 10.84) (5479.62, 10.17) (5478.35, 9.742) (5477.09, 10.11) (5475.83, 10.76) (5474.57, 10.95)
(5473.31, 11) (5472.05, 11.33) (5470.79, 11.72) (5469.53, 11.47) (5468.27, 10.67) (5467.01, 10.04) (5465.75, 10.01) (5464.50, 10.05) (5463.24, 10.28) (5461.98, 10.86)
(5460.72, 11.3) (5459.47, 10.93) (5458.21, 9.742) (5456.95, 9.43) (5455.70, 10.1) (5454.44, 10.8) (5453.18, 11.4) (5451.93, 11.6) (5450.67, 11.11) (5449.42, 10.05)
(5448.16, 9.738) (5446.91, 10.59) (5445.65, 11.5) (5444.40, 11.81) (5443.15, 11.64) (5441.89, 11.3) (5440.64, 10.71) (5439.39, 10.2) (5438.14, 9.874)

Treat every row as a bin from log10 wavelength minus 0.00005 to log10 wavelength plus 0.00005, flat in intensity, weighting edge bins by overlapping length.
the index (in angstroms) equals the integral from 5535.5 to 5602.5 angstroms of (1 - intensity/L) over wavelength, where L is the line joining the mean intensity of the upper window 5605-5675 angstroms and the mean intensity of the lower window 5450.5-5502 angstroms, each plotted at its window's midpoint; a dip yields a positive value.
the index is 1.31 angstroms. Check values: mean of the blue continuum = 10.7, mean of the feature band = 10.6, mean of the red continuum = 11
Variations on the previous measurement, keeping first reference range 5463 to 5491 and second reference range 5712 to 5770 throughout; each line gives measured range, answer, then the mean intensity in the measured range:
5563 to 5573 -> 0.7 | 10.1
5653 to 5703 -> -0.5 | 11.2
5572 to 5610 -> 2.2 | 10.3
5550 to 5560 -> -0.5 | 11.4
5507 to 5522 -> 0.4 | 10.5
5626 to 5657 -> 0.1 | 11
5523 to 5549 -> -0.3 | 10.9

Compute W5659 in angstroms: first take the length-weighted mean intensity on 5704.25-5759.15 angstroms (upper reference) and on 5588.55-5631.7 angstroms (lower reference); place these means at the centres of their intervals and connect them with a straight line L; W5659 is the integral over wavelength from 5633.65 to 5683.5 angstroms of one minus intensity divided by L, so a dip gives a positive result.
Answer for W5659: -1.0 angstroms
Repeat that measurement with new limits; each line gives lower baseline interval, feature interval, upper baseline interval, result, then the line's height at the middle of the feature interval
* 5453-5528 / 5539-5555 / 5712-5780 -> -0.5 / 10.8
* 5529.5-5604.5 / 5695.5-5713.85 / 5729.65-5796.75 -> 0.4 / 11.1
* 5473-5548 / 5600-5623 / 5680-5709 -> 0.7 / 11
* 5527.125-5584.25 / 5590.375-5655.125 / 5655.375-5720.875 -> 0.7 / 10.9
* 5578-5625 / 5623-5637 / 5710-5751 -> -0.8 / 10.7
